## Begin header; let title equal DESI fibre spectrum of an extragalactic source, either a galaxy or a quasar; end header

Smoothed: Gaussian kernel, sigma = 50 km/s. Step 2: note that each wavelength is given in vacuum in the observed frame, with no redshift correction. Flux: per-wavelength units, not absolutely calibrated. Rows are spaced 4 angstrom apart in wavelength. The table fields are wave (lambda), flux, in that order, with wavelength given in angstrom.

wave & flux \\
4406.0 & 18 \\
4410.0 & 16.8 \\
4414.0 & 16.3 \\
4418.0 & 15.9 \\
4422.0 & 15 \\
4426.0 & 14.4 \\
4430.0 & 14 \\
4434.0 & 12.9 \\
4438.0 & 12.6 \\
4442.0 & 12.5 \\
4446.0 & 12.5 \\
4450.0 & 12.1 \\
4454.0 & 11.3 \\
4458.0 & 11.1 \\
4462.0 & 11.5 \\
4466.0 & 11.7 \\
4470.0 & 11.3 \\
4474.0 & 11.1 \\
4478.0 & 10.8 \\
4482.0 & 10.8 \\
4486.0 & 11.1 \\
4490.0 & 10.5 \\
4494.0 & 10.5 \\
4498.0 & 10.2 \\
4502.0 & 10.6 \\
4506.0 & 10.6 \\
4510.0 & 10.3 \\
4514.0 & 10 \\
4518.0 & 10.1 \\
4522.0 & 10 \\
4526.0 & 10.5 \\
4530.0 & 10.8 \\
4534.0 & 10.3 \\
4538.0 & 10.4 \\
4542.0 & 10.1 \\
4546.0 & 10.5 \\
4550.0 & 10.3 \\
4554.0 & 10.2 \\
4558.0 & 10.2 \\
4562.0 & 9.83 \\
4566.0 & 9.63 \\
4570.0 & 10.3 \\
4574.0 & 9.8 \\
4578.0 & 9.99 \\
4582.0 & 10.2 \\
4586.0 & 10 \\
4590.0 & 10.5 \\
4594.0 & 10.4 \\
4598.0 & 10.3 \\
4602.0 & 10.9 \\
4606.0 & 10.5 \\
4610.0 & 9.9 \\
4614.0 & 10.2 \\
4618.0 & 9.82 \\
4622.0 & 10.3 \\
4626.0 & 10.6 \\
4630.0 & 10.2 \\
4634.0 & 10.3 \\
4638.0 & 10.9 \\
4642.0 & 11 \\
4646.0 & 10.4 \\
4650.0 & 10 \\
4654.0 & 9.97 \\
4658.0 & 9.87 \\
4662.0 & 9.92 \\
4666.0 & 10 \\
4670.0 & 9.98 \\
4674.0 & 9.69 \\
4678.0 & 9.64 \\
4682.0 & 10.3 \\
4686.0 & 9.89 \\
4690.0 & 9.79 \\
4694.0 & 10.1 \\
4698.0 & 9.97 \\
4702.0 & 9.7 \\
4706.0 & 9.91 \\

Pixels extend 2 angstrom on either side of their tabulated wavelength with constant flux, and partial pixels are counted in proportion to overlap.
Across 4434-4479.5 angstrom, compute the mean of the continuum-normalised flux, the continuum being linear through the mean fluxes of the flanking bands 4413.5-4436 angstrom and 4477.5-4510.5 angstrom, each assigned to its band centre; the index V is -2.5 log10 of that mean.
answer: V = 0.09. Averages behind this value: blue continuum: 14.6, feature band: 11.7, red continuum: 10.6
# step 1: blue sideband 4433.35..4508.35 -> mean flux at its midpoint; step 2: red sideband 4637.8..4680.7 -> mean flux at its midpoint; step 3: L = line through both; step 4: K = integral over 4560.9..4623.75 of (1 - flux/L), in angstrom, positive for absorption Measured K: 2.2 angstrom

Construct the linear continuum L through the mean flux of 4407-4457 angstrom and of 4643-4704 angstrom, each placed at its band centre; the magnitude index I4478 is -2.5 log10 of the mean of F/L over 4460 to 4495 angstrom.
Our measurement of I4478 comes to 0.19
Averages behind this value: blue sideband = 13.9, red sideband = 9.97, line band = 11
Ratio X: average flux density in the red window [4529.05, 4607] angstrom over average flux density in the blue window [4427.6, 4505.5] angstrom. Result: 0.89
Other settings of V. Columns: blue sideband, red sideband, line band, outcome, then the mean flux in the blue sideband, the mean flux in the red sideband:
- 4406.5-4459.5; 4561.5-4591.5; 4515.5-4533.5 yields 0.11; 13.8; 10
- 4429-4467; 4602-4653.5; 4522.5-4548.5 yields 0.09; 12.2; 10.4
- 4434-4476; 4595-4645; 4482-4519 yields 0.10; 11.8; 10.4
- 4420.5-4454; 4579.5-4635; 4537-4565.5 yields 0.11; 13.1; 10.3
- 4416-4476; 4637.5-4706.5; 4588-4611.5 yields 0.05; 12.7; 10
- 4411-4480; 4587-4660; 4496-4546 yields 0.14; 12.8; 10.3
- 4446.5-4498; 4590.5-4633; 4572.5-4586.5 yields 0.05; 11.2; 10.3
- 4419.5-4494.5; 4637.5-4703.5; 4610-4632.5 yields 0.03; 12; 10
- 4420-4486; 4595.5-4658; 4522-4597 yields 0.09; 12.2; 10.3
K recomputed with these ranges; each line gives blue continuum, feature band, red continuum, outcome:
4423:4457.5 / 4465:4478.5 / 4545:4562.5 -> 0.93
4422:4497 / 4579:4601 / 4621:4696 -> 0.92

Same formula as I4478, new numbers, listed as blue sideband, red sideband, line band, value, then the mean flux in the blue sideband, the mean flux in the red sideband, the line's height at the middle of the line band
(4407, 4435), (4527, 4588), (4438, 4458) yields 0.181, 15.2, 10.2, 14.2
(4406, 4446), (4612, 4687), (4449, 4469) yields 0.207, 14.6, 10.2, 13.9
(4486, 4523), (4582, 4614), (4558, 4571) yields 0.044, 10.4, 10.3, 10.3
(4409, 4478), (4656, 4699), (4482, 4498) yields 0.164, 13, 9.92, 12.4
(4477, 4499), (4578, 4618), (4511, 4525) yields 0.050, 10.7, 10.3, 10.6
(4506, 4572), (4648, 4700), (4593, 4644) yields -0.038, 10.2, 9.93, 10.1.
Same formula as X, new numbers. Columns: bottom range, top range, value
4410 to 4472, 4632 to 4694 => 0.77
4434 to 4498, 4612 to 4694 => 0.89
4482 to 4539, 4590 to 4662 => 0.99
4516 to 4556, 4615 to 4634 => 0.99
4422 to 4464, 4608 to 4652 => 0.82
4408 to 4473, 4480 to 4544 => 0.79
